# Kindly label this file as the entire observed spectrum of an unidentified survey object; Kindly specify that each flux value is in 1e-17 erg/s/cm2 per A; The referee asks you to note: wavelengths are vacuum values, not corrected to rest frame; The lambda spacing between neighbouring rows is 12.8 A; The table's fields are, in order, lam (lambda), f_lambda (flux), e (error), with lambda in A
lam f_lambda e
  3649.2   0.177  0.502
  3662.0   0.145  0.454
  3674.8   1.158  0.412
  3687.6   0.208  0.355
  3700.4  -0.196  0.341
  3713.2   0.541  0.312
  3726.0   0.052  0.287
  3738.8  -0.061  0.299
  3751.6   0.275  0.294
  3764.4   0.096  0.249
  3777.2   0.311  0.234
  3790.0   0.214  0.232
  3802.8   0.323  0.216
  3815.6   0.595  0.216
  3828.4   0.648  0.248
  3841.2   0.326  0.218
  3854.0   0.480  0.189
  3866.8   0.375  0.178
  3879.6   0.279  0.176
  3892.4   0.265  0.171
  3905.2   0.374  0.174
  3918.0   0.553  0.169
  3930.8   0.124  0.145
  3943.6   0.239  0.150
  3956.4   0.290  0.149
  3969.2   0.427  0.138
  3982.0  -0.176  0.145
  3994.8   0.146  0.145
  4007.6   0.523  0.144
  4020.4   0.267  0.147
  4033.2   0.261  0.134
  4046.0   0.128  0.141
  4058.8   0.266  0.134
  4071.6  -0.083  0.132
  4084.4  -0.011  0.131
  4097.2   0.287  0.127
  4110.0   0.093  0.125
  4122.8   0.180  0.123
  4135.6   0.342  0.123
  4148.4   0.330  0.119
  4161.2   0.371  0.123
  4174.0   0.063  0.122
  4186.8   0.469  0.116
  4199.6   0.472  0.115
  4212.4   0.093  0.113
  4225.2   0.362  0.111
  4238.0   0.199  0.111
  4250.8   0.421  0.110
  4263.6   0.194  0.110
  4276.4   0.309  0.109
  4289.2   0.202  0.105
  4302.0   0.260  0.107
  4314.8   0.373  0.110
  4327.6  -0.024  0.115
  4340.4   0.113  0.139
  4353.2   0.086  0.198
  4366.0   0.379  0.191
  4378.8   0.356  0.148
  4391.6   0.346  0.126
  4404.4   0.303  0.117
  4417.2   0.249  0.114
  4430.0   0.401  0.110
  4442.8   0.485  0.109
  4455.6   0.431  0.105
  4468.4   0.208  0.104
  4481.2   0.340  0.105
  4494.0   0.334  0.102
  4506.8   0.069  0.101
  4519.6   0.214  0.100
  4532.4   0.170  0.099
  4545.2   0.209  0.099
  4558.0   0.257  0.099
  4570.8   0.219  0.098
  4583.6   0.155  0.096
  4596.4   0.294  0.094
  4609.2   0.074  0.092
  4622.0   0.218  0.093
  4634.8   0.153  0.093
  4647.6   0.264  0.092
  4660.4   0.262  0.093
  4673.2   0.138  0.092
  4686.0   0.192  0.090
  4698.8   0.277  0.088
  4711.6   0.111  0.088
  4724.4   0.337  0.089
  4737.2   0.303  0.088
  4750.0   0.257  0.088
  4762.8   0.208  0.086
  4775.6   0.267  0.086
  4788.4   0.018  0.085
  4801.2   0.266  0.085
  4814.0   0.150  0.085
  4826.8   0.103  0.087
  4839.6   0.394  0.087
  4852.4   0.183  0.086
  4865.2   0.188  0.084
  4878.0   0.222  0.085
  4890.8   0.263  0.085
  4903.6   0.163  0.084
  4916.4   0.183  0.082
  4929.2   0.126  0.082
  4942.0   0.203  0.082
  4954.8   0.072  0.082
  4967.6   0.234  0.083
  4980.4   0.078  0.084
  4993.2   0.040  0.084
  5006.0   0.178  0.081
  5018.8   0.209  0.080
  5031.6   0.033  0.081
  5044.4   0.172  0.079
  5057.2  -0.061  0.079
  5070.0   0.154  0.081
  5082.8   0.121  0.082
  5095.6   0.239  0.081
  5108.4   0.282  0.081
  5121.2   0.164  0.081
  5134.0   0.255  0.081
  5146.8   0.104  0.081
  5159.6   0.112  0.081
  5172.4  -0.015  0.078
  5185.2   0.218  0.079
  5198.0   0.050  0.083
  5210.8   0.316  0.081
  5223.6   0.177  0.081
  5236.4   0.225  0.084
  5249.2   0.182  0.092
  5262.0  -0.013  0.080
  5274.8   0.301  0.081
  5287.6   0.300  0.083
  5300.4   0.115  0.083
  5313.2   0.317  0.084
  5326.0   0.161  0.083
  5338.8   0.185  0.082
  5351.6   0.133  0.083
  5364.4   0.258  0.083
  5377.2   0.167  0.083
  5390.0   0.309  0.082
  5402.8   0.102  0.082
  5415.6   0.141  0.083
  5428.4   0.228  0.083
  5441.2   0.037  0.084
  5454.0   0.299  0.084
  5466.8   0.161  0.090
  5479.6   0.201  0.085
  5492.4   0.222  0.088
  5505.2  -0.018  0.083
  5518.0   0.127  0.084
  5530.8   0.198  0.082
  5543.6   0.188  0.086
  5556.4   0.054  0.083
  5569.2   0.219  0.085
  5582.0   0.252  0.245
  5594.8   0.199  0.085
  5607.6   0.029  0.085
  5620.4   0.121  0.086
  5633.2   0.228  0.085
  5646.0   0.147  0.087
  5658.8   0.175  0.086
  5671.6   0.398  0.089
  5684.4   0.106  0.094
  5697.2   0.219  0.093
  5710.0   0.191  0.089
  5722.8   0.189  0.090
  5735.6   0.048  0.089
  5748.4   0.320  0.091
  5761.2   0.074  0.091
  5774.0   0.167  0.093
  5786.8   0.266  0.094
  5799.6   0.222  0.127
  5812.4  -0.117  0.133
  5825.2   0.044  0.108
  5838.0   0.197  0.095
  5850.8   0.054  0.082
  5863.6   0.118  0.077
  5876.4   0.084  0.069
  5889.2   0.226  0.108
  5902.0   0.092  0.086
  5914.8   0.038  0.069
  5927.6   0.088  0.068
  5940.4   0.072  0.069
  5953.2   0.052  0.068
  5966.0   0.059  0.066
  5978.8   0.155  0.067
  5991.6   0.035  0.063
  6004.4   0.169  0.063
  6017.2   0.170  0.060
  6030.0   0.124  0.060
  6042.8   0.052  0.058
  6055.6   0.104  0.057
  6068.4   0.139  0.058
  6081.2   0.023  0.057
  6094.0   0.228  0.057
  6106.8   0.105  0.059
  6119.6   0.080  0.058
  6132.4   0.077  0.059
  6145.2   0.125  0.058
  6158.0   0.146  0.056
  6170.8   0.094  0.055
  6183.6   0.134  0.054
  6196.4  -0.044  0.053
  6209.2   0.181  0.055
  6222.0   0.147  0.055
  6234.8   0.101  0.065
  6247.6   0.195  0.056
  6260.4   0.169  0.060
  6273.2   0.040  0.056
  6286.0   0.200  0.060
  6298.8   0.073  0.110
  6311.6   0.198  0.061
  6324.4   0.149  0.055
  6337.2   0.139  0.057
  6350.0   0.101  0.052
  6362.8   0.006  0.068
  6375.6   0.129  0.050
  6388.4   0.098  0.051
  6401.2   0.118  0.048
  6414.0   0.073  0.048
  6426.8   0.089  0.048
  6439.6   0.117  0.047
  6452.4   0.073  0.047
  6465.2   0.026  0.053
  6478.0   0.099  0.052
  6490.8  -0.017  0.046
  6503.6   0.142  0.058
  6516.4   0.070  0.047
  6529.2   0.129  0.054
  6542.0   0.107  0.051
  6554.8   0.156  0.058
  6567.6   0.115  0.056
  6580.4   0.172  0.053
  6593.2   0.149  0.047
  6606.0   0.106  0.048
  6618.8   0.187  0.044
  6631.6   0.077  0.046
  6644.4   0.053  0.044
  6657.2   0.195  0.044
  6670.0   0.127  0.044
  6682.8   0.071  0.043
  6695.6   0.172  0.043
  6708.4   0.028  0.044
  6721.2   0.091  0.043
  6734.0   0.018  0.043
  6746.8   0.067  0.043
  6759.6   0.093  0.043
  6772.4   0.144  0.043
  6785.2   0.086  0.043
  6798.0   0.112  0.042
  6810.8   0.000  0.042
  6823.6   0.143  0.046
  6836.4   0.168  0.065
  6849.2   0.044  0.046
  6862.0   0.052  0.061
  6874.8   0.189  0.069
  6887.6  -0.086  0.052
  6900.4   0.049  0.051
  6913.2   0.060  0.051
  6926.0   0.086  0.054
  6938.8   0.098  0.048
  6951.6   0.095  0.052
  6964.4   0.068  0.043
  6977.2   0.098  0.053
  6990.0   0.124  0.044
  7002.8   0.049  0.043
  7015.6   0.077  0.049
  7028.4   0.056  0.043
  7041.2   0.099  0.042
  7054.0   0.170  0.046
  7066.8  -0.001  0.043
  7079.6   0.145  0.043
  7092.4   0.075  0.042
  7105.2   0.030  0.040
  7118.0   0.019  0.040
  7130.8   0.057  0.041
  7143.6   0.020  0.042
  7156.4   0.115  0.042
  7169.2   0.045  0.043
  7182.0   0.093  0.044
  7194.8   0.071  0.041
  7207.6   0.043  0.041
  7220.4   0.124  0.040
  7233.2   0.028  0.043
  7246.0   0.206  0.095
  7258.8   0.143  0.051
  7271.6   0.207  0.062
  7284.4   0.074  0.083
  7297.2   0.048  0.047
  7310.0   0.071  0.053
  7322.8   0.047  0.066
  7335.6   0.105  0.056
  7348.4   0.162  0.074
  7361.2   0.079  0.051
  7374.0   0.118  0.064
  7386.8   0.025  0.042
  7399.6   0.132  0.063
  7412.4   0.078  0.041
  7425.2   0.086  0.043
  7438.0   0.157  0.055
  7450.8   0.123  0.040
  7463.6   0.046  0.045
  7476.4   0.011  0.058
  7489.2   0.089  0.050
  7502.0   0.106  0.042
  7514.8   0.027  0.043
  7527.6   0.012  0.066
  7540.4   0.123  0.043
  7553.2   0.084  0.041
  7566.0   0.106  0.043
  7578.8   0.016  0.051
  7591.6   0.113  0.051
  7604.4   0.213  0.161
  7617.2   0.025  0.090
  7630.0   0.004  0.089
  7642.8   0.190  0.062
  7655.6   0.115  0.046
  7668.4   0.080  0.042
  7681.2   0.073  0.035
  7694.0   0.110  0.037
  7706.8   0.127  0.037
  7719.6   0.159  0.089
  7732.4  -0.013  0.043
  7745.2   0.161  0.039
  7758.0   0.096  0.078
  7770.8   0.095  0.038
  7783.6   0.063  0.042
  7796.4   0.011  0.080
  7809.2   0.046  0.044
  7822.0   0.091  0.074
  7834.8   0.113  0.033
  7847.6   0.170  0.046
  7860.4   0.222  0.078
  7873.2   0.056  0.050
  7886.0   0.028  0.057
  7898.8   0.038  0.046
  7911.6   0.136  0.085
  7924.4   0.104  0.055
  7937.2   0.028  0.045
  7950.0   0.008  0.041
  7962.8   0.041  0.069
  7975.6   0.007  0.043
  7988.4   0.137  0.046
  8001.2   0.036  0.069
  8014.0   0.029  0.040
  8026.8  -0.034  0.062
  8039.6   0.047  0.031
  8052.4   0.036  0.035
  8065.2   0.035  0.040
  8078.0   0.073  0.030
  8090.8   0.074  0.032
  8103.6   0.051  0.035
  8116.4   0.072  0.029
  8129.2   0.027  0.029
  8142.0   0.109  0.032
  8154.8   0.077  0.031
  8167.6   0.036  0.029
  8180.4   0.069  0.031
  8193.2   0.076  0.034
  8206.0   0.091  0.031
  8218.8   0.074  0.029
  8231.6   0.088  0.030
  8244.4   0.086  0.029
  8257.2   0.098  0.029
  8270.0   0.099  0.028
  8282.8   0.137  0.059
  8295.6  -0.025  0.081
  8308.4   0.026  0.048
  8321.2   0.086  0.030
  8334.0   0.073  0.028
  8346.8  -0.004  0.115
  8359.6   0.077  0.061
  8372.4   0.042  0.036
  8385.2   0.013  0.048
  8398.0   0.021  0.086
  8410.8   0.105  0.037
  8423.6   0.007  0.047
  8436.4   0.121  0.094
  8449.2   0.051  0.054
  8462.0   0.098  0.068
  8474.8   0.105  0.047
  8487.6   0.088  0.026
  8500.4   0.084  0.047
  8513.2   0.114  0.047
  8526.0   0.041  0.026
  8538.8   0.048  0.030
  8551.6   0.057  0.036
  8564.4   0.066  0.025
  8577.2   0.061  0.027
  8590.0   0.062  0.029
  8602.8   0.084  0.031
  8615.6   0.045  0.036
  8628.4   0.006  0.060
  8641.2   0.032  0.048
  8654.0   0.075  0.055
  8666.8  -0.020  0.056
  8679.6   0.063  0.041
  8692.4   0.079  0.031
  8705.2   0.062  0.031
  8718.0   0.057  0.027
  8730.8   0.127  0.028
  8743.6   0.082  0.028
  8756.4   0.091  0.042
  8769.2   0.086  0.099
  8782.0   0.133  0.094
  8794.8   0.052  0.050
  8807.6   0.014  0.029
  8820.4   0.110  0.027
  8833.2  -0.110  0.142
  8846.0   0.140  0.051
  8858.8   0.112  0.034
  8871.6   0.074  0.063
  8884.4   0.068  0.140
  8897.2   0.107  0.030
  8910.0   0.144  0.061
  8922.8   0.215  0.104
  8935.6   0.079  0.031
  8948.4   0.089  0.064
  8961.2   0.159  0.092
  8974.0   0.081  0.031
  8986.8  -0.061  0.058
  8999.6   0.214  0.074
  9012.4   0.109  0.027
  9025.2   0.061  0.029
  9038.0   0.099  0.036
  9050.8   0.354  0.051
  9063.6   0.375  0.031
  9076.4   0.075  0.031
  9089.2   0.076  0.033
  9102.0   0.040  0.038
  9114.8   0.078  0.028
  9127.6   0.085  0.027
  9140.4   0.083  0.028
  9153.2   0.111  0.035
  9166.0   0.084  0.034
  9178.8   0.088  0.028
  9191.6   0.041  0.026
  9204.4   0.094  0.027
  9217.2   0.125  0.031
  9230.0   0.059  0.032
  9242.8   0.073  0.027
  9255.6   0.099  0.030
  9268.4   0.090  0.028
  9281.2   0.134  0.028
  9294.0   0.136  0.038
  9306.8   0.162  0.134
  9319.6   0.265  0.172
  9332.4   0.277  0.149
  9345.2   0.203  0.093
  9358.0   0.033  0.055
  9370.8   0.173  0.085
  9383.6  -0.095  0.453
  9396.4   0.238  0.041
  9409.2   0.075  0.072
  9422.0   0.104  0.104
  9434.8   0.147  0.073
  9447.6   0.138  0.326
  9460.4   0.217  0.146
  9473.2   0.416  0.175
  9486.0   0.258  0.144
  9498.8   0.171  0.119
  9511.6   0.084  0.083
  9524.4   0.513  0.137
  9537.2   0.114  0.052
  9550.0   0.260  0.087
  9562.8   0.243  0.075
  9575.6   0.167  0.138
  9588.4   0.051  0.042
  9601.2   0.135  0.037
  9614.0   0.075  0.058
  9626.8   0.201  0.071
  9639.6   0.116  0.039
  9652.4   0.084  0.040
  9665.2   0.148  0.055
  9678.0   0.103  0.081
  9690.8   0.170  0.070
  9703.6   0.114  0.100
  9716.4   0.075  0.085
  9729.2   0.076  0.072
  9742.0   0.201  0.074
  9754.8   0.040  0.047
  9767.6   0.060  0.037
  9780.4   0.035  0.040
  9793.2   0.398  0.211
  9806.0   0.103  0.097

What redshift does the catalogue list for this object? 1.43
